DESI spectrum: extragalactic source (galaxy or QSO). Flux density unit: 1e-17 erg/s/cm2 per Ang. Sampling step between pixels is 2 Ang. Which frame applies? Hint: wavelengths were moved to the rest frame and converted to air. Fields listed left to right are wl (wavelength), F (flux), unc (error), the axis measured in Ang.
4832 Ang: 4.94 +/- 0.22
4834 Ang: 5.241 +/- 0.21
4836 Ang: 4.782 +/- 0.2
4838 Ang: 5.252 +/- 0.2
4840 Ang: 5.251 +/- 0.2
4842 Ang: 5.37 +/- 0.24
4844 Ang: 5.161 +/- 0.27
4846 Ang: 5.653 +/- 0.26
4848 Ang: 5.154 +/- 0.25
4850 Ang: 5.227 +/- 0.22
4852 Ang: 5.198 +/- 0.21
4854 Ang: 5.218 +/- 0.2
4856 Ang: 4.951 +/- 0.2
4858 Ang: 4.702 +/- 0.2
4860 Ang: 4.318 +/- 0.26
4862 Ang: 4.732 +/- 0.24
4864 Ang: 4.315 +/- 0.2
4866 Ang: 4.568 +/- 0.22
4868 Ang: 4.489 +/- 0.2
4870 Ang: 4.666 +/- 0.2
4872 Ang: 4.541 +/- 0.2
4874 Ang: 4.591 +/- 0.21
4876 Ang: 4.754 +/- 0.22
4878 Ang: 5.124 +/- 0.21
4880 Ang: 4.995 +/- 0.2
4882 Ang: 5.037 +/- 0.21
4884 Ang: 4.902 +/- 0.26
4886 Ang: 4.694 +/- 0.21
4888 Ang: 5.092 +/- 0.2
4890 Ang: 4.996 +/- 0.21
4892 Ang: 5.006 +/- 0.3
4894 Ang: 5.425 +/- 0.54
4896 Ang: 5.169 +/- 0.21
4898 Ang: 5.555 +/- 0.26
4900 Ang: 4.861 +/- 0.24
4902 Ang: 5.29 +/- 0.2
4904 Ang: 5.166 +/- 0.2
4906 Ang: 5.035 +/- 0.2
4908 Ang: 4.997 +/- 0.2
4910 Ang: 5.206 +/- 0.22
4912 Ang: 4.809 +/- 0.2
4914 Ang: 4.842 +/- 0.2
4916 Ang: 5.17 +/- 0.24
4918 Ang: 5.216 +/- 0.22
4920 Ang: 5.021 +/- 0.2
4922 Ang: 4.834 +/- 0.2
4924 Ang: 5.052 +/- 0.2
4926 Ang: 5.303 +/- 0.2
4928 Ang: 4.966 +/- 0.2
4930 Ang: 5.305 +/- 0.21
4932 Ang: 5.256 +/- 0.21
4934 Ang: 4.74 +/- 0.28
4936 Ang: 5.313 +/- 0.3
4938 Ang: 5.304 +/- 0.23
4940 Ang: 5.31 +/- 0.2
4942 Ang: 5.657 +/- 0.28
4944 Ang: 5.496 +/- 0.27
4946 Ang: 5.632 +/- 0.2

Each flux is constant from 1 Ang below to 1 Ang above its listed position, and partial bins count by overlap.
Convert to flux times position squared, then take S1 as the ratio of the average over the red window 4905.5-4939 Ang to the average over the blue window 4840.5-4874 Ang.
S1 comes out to 1.1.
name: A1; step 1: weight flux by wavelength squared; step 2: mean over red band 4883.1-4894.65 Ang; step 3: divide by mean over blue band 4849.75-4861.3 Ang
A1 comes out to 1.03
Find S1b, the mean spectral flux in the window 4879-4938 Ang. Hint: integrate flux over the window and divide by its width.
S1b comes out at 5.08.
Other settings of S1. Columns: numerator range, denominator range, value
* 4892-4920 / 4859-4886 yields 1.11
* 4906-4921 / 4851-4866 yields 1.08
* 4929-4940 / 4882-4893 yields 1.07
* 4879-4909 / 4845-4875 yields 1.07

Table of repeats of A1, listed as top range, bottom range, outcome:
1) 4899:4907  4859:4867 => 1.15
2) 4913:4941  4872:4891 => 1.07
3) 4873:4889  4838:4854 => 0.94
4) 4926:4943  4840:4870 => 1.10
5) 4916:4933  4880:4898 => 1.03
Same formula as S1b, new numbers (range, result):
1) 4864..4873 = 4.54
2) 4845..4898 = 4.92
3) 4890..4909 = 5.16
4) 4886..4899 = 5.17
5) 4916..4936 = 5.09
